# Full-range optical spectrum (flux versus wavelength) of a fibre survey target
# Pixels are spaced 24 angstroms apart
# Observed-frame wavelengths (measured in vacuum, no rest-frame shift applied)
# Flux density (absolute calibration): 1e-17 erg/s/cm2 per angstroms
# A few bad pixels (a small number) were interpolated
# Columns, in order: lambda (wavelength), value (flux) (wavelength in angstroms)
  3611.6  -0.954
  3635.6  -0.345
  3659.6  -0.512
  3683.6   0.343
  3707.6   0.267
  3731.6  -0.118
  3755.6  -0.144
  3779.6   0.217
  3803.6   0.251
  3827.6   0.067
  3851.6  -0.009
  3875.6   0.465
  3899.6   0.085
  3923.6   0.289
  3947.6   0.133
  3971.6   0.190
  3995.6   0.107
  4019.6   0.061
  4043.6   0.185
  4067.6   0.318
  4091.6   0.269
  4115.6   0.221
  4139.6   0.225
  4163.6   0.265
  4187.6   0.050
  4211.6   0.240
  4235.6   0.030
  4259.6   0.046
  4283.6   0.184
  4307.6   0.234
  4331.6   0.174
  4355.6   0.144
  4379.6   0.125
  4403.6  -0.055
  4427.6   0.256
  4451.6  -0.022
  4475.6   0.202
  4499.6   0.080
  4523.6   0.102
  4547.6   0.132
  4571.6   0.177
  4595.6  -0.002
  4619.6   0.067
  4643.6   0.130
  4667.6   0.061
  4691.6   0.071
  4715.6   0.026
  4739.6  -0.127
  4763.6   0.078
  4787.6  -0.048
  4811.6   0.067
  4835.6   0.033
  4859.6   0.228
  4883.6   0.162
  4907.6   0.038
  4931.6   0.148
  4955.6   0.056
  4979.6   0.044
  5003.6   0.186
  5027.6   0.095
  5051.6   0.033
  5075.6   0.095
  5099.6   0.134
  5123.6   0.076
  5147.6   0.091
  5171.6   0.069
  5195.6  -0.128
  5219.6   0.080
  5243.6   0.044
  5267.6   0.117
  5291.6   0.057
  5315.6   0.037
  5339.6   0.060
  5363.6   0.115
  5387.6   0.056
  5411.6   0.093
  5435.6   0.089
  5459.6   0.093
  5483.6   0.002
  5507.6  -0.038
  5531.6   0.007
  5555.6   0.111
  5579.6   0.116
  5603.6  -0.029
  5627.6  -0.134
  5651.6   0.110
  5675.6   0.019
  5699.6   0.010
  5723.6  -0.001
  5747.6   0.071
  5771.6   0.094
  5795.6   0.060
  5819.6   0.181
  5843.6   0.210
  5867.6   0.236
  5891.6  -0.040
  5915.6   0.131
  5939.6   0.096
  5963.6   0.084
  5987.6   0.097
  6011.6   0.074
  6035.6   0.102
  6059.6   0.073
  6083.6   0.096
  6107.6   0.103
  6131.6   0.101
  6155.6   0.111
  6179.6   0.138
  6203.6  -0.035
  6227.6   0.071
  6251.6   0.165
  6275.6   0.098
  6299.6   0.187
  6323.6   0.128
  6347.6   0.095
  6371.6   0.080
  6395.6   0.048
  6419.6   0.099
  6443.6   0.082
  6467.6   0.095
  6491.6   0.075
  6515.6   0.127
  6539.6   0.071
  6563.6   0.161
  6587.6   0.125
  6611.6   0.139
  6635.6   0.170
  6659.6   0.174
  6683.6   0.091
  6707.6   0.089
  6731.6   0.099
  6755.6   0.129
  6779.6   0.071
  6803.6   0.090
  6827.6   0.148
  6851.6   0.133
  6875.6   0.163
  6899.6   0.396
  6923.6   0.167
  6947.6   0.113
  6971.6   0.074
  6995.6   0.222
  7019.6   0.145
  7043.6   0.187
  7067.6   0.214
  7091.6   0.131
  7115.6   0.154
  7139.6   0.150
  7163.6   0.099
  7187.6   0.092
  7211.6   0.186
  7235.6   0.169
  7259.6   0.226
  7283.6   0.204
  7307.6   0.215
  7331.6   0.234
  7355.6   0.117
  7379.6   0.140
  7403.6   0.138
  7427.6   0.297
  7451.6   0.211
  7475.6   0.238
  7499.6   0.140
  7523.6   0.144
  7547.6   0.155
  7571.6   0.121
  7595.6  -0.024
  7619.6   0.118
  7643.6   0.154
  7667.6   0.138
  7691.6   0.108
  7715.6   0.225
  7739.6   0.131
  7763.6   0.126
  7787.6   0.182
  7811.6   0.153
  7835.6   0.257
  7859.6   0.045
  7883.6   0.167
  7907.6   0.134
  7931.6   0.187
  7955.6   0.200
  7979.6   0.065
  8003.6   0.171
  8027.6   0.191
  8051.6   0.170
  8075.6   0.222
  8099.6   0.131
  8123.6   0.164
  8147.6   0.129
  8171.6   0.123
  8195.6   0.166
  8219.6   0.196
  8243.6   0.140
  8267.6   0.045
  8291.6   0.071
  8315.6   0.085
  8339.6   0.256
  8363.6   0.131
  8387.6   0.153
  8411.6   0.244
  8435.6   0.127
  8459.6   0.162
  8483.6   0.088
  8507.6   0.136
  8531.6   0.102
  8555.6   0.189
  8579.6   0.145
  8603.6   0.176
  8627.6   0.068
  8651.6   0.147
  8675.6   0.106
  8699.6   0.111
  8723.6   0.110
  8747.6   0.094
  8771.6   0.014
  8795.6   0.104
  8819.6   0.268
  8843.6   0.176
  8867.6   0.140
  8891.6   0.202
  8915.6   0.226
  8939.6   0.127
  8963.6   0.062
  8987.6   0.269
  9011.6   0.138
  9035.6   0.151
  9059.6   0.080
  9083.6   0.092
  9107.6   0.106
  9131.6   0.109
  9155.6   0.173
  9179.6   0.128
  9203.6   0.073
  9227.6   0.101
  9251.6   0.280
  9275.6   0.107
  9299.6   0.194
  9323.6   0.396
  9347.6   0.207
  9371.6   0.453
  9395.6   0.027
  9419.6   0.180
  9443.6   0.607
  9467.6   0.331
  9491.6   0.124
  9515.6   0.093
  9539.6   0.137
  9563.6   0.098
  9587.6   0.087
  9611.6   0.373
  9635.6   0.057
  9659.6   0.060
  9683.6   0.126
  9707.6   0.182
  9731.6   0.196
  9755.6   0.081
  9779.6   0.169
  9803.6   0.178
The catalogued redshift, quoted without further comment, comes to 0.85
